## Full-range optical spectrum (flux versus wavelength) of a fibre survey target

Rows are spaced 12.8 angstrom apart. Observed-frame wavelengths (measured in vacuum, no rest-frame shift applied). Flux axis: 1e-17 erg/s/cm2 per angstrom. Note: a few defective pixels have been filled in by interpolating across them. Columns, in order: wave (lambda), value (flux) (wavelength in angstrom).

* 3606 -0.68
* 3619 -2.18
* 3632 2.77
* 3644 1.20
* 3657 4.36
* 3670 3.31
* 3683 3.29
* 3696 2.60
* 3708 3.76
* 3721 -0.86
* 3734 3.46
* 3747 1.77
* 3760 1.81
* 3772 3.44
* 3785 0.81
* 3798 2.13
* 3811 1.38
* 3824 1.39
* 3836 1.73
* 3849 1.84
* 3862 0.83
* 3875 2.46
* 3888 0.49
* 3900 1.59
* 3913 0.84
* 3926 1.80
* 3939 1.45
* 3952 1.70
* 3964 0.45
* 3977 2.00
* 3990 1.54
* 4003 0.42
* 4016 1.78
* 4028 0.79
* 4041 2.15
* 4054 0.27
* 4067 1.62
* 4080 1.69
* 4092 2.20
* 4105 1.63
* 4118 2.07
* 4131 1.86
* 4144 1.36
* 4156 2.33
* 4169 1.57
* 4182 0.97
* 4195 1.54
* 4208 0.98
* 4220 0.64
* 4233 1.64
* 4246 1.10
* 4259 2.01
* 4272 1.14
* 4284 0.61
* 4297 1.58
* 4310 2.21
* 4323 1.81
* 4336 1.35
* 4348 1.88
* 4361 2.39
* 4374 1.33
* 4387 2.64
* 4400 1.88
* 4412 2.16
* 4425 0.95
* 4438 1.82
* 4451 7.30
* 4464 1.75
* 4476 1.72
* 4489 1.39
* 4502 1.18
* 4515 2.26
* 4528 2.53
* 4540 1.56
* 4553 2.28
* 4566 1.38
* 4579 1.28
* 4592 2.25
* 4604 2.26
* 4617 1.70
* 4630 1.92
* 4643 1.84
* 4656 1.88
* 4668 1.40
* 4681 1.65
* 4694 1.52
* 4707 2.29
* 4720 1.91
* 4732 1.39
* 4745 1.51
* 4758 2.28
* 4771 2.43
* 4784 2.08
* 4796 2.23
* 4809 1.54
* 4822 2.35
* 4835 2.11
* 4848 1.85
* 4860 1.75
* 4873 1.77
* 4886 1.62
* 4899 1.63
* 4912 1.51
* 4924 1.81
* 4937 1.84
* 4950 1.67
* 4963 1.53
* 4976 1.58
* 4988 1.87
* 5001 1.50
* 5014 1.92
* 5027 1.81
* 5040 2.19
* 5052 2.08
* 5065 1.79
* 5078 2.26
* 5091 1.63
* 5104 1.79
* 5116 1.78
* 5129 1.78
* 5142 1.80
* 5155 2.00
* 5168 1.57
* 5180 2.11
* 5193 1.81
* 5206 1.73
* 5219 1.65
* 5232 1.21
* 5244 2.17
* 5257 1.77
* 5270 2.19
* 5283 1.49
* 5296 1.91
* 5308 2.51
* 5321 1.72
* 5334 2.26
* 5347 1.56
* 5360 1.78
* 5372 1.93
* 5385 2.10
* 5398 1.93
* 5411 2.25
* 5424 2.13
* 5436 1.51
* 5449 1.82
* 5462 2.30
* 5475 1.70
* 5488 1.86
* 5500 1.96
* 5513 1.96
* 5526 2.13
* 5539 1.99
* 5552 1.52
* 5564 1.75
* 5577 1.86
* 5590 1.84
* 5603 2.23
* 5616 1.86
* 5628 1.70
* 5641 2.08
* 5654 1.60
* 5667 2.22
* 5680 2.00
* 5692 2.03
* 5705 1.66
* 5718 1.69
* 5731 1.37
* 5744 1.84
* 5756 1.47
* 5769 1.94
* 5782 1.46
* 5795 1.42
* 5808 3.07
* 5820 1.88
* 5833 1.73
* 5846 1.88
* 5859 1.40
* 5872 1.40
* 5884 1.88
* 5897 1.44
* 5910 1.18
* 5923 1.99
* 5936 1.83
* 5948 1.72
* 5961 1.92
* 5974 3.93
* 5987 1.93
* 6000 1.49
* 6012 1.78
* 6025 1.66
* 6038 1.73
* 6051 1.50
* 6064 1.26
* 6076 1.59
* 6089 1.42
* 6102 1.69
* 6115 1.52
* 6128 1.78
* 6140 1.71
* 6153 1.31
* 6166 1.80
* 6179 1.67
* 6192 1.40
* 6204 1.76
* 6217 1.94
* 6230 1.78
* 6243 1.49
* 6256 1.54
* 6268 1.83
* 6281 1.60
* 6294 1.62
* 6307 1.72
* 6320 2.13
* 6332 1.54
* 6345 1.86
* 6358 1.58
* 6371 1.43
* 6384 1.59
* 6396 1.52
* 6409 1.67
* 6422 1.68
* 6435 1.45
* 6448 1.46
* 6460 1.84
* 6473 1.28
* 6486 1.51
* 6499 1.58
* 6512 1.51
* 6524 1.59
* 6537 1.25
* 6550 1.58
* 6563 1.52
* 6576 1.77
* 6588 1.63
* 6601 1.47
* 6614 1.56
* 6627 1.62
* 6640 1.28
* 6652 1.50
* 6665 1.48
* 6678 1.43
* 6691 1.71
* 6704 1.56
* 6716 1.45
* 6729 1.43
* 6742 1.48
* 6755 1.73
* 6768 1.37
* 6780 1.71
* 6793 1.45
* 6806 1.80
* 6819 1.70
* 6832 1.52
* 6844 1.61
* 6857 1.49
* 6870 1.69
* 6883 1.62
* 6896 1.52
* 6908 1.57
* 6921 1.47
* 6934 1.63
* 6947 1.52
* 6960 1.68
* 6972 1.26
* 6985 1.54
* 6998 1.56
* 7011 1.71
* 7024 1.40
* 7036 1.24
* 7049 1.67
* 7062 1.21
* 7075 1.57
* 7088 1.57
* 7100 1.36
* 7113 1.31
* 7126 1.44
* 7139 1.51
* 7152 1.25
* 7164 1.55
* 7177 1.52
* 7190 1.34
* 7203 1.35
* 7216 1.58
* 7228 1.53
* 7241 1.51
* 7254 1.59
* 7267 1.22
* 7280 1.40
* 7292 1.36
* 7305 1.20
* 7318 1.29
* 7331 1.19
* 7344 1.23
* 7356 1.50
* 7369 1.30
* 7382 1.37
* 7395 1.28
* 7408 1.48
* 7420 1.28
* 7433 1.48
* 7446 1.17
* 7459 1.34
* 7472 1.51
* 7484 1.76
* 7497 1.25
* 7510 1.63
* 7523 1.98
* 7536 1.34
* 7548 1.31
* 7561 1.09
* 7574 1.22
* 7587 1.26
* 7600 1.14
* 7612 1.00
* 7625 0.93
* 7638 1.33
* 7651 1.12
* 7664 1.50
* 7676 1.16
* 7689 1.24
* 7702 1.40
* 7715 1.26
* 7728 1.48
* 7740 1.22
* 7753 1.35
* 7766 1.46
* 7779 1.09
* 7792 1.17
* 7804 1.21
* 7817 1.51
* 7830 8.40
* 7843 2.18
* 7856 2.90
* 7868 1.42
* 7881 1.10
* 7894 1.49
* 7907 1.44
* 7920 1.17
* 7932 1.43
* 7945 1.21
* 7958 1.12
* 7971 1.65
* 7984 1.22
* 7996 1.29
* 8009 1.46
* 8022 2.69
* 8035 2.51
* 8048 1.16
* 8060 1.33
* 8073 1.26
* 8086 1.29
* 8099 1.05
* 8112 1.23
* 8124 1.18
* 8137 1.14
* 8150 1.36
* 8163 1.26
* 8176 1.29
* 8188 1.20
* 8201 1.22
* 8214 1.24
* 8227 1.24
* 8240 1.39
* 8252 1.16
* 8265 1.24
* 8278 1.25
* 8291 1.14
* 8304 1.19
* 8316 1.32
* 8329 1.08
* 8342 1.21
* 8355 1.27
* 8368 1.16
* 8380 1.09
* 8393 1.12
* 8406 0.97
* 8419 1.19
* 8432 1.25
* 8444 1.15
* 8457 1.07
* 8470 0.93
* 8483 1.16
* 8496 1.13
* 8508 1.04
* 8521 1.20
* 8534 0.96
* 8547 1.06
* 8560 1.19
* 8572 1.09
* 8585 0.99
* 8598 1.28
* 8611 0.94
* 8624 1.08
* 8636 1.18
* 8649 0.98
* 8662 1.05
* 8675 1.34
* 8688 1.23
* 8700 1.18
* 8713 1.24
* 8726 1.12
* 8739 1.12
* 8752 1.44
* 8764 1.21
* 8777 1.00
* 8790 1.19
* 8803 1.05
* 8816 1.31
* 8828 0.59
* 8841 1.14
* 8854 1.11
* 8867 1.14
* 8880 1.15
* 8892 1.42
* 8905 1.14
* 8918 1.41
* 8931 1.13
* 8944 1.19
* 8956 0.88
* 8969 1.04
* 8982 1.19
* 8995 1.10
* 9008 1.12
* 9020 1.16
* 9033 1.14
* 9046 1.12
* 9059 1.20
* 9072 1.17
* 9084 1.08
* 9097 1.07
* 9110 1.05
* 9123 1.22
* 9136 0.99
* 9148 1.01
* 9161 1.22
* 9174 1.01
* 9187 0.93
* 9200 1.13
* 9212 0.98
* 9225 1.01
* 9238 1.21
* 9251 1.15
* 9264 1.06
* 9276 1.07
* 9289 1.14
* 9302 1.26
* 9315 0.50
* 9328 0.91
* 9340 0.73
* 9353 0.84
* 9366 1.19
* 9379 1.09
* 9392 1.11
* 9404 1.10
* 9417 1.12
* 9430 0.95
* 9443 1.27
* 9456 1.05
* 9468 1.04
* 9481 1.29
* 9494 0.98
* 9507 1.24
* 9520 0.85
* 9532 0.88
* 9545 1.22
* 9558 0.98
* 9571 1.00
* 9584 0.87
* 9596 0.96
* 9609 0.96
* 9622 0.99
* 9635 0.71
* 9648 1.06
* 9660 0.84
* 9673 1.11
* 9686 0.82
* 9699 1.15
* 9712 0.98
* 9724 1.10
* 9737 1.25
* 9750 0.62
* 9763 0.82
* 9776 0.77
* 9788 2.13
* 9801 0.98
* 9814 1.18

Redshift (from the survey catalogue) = 0.19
